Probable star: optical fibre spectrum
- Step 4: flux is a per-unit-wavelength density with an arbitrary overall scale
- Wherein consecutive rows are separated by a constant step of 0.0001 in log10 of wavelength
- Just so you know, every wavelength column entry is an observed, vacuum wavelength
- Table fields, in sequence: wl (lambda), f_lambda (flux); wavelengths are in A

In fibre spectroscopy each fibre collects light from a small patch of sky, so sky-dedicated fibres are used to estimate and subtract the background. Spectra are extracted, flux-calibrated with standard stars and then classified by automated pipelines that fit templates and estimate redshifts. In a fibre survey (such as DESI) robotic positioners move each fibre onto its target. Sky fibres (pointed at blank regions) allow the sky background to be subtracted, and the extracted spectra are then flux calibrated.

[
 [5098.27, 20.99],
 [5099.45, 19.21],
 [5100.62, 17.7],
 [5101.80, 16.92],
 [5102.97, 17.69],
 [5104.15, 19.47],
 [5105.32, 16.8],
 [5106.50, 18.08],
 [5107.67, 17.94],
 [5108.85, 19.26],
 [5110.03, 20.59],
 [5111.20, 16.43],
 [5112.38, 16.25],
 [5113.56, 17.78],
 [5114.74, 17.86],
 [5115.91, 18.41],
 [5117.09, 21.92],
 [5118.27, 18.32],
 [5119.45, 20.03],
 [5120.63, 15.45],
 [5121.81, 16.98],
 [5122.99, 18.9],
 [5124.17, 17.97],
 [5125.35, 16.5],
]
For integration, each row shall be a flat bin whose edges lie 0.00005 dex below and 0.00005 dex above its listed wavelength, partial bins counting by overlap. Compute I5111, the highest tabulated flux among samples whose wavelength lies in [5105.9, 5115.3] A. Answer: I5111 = 20.59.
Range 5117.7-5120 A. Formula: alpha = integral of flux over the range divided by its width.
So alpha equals 19.2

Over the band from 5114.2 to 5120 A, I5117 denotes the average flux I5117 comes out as 19.3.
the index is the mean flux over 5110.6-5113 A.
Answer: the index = 16.4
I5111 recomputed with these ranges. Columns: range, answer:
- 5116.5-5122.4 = 21.92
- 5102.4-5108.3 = 19.47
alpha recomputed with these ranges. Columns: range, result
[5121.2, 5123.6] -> 17.9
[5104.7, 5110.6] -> 18.5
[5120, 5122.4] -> 16.3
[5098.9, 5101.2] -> 18.5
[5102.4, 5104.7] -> 18.5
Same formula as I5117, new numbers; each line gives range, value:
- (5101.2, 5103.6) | 17.3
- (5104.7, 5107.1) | 17.5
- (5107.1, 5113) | 18.1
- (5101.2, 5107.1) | 17.8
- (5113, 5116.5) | 18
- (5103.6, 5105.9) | 18.2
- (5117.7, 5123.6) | 17.9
